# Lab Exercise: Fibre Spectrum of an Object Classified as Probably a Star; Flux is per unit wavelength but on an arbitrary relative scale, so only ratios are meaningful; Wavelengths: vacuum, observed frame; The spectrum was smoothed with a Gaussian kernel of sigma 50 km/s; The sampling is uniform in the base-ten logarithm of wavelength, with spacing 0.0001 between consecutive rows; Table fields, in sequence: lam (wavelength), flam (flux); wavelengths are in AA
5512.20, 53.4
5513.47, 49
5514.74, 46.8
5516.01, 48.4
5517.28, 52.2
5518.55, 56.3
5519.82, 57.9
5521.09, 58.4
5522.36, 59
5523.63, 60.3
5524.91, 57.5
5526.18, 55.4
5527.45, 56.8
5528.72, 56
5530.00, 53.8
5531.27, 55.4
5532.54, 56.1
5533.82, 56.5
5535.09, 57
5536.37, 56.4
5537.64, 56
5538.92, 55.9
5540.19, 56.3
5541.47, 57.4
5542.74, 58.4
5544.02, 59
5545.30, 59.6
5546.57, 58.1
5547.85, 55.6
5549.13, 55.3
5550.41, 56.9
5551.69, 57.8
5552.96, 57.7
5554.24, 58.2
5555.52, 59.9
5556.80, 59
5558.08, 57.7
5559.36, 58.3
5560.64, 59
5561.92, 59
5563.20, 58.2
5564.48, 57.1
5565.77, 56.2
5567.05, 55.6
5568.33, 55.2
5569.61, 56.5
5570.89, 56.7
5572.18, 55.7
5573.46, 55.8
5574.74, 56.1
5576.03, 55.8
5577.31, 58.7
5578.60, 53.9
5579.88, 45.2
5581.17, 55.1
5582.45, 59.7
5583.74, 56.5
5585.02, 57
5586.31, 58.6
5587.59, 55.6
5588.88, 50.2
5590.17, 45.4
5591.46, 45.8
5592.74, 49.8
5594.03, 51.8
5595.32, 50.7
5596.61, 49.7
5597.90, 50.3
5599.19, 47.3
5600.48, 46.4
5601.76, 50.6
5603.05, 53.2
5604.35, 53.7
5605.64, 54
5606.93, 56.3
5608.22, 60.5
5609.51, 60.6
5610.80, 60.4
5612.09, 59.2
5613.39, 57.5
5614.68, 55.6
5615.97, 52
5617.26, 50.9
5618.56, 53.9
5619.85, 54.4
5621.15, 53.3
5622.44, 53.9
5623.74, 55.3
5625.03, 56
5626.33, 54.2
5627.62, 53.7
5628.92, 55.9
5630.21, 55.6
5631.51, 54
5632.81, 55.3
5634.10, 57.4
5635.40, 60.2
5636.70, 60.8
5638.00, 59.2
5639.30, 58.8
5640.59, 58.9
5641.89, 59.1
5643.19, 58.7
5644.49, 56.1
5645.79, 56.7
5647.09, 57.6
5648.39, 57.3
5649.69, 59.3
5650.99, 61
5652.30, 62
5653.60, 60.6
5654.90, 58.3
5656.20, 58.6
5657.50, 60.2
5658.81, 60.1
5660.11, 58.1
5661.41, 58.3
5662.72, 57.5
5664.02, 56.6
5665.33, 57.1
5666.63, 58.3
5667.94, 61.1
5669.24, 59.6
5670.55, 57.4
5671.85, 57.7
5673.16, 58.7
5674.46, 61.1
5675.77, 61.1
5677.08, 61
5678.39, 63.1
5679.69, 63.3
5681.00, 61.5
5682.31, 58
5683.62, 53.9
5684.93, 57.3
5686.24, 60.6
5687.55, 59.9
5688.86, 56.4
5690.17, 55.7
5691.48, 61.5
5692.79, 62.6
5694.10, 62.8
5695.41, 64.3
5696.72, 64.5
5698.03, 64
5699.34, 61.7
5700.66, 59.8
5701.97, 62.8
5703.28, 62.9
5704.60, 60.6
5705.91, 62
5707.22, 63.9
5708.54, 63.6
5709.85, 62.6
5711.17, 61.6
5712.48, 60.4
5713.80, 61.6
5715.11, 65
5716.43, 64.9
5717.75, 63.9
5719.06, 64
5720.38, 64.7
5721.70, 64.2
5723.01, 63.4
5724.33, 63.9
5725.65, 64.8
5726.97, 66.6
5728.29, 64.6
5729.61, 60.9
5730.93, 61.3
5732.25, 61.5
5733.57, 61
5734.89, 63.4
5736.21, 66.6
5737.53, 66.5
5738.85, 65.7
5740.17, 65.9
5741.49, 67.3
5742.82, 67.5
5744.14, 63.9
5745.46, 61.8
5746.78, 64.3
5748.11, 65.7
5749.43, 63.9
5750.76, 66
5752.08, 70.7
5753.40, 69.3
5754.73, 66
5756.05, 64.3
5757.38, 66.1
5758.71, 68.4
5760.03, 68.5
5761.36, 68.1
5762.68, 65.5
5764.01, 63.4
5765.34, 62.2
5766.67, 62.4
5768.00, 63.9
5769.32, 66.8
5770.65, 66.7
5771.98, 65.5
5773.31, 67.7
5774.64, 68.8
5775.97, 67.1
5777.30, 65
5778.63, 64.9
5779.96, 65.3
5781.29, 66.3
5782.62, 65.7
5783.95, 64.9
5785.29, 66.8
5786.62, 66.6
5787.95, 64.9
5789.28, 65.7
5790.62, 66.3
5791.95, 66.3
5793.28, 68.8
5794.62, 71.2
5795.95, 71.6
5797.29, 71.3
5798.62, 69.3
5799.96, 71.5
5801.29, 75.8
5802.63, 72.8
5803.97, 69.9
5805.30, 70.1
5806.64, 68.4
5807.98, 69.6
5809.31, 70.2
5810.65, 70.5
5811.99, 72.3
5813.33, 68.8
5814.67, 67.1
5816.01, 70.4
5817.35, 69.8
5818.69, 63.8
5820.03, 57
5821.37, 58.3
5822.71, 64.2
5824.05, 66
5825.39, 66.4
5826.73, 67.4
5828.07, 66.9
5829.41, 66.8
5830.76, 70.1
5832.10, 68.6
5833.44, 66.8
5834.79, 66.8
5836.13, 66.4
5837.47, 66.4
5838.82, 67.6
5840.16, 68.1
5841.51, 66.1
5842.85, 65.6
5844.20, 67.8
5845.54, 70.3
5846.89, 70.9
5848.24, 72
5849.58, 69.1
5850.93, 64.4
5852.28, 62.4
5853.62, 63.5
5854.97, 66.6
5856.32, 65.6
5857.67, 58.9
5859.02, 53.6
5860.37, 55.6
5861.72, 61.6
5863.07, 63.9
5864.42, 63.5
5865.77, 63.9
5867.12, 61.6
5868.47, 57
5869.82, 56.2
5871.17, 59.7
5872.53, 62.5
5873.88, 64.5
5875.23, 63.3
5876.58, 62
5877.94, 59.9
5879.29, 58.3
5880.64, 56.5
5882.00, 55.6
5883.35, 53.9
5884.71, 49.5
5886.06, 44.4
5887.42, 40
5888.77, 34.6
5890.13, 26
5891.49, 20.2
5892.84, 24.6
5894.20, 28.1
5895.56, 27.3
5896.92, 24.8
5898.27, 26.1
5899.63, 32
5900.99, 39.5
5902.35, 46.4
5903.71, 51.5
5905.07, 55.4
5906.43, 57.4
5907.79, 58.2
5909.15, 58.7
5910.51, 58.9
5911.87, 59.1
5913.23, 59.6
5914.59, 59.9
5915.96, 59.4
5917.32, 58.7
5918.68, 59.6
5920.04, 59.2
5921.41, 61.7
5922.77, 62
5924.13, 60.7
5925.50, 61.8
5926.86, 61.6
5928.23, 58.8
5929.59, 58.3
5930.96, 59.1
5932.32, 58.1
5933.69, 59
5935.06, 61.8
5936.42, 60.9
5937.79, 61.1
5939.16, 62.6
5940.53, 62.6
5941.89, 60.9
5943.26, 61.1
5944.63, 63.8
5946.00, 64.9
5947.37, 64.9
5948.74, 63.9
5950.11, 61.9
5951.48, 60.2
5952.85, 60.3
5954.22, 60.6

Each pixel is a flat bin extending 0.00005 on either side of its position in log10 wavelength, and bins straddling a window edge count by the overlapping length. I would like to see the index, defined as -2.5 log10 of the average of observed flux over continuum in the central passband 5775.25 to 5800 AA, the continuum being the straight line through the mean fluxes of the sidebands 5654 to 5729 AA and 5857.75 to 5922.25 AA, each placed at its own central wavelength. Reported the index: -0.190 mag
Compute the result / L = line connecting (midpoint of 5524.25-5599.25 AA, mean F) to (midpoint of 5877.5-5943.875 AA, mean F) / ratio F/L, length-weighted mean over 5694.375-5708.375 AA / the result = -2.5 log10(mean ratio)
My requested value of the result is -0.16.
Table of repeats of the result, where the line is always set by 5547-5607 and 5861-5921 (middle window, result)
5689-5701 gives -0.16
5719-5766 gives -0.23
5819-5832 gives -0.25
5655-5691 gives -0.10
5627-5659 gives -0.08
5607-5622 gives -0.04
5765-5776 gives -0.25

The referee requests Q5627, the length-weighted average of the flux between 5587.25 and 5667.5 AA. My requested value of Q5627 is 55.7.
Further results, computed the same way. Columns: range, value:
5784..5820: 68.9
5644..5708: 59.9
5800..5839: 67.8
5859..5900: 48.8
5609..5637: 55.8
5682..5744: 62.7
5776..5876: 66.2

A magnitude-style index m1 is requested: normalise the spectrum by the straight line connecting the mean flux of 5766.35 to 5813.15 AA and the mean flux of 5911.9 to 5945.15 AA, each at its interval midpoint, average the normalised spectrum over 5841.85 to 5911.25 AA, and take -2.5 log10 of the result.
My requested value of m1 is 0.18 mag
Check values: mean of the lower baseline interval 68.1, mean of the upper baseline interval 60.5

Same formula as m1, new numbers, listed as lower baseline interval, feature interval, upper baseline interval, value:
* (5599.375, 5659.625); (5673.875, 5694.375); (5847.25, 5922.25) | -0.07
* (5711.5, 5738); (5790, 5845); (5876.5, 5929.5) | -0.21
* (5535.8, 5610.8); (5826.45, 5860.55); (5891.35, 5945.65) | -0.22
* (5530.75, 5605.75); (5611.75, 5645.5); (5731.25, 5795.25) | 0.04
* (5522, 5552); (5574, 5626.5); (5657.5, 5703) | 0.09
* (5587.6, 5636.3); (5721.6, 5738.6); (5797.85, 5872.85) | -0.06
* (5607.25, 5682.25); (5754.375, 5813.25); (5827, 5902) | -0.19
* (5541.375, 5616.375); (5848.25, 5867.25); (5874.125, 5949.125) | -0.17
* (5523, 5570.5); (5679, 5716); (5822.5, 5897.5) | -0.07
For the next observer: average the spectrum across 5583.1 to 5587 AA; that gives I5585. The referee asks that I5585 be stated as 57.5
